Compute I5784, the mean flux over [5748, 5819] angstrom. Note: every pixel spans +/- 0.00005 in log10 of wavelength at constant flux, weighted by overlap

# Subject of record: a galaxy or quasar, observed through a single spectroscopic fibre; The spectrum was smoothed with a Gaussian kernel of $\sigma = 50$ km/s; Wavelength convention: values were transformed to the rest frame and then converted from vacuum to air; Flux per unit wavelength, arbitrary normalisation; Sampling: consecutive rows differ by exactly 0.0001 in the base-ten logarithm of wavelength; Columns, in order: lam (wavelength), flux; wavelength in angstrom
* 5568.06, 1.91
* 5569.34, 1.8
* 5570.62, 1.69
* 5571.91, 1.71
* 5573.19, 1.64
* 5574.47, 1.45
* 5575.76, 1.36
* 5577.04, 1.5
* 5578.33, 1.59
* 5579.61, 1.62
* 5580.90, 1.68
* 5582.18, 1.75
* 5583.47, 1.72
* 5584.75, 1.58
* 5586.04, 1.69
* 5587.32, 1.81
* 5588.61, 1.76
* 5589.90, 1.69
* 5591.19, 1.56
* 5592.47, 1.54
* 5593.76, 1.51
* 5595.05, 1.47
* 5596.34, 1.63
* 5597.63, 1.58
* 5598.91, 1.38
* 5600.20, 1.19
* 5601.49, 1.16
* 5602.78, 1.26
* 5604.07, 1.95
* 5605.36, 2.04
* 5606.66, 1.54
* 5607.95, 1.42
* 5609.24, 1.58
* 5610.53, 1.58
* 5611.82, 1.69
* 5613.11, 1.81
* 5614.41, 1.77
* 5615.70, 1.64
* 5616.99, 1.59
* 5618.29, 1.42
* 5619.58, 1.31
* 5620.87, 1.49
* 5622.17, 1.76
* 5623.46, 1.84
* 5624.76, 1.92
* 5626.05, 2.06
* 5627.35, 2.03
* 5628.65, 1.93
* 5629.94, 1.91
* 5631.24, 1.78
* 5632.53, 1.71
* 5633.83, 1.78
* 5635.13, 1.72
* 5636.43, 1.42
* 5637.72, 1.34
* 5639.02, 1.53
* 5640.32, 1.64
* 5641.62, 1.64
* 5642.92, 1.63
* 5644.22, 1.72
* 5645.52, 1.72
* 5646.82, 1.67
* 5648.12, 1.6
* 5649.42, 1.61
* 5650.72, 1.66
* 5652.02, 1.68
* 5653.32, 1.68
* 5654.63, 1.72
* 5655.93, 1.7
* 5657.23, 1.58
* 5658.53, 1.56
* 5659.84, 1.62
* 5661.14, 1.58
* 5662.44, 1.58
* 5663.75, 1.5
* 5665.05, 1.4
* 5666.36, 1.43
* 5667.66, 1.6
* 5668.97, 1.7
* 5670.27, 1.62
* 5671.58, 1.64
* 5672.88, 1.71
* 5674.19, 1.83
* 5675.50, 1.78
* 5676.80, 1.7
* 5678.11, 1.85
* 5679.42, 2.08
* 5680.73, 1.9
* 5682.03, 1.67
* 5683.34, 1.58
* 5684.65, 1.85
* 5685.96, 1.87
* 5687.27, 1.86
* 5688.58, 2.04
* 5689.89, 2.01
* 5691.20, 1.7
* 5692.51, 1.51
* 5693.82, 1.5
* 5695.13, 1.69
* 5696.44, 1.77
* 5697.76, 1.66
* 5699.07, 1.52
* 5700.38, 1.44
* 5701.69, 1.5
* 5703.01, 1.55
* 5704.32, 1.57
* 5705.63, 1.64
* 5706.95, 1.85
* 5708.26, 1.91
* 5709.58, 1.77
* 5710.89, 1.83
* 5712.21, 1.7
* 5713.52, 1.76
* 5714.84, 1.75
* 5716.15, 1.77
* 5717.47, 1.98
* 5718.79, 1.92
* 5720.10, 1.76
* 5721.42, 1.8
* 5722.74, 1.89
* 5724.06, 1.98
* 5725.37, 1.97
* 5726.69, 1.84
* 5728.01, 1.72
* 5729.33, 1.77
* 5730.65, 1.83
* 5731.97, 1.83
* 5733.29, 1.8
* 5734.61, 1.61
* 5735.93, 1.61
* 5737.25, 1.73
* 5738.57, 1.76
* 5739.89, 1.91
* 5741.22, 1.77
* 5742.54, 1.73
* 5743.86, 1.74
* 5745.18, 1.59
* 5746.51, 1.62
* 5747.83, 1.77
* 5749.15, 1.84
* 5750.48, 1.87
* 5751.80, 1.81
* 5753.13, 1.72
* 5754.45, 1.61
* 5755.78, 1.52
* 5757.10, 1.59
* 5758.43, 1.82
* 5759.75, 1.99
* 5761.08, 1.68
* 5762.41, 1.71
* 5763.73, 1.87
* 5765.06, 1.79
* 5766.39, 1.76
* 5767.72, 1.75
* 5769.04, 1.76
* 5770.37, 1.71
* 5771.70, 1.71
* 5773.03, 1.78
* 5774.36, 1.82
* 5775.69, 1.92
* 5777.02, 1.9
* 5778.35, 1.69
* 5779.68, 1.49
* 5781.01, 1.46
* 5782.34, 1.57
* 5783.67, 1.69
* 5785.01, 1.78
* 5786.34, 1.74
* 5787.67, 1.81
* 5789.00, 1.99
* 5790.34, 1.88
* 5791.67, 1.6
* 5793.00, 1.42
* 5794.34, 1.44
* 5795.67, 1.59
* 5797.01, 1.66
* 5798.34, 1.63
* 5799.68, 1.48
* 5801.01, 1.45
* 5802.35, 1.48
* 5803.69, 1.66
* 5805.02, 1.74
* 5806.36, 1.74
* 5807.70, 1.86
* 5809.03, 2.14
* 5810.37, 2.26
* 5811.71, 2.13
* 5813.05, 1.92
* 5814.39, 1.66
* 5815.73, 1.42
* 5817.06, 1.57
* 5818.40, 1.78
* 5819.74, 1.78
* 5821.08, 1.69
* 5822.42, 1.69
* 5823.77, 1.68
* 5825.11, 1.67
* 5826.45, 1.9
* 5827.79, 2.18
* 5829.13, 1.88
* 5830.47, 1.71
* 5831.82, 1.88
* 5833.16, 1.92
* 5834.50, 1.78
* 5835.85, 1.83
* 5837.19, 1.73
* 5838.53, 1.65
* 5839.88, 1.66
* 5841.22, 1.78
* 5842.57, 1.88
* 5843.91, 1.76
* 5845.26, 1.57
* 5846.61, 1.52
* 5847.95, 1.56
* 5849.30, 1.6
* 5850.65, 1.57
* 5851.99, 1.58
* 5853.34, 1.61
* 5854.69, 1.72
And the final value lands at 1.73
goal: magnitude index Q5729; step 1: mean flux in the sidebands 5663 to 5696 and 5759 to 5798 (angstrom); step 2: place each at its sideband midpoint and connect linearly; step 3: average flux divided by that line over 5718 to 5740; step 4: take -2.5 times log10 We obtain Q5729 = -0.05 mag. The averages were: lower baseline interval 1.72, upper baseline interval 1.72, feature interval 1.81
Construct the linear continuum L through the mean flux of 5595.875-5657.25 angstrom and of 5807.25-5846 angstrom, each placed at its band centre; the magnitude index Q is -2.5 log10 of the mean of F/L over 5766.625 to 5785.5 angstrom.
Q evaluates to 0.03 mag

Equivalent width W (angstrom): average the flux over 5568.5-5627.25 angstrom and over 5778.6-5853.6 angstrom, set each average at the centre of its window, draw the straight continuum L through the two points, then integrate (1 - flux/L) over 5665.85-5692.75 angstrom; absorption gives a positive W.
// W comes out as -1.7 angstrom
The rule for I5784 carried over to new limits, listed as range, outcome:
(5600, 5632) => 1.67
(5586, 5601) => 1.56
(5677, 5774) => 1.76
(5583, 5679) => 1.64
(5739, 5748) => 1.73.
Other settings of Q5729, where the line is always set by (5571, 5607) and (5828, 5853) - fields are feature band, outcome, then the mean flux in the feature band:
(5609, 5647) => -0.05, 1.69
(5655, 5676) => 0.01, 1.61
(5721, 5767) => -0.06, 1.77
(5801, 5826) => -0.03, 1.76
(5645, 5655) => -0.03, 1.66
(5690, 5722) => -0.04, 1.71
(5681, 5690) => -0.12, 1.83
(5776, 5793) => -0.01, 1.71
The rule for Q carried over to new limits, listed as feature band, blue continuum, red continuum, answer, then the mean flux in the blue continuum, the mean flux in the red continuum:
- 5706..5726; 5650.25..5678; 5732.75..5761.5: -0.09 mag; 1.64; 1.73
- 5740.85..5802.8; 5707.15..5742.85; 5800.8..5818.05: 0.06 mag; 1.81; 1.78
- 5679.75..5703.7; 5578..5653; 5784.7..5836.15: -0.01 mag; 1.64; 1.75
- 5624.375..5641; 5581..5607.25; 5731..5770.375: -0.08 mag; 1.59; 1.74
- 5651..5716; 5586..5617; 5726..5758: -0.01 mag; 1.59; 1.73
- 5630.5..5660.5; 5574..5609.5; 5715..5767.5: 0.00 mag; 1.57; 1.78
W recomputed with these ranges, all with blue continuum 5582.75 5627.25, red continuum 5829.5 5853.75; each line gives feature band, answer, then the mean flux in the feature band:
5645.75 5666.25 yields 0.4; 1.61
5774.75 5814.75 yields -1.0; 1.73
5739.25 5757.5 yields -0.6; 1.72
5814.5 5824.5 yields 0.2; 1.66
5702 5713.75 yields -0.5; 1.72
